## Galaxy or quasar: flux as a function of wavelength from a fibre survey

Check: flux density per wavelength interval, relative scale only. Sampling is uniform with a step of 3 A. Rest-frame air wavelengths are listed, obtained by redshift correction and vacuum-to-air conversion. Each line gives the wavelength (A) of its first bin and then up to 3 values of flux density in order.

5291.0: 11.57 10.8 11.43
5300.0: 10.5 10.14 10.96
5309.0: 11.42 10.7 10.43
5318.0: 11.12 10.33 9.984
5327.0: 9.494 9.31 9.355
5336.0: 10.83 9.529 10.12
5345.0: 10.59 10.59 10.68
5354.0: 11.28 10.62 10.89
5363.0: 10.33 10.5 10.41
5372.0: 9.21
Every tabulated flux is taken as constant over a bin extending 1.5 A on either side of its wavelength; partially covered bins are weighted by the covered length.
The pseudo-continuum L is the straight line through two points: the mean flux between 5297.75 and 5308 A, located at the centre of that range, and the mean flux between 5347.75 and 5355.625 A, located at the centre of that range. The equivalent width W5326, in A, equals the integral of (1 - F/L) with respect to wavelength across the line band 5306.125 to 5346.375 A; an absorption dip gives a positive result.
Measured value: 1.8 A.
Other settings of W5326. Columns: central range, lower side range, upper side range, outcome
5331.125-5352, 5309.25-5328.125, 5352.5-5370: 0.7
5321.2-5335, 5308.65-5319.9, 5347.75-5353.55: 1.5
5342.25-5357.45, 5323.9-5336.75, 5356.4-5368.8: -0.7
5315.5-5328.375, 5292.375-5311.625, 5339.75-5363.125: 0.6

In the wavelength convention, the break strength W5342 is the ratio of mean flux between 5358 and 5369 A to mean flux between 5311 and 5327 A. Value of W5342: 1.01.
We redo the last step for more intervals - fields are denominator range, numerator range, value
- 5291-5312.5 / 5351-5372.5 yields 0.97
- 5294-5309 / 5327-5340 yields 0.90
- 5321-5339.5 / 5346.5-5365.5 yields 1.09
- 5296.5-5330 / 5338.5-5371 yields 1.00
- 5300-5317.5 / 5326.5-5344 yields 0.91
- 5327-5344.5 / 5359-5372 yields 1.05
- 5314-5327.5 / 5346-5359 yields 1.05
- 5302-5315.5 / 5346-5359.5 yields 1.00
